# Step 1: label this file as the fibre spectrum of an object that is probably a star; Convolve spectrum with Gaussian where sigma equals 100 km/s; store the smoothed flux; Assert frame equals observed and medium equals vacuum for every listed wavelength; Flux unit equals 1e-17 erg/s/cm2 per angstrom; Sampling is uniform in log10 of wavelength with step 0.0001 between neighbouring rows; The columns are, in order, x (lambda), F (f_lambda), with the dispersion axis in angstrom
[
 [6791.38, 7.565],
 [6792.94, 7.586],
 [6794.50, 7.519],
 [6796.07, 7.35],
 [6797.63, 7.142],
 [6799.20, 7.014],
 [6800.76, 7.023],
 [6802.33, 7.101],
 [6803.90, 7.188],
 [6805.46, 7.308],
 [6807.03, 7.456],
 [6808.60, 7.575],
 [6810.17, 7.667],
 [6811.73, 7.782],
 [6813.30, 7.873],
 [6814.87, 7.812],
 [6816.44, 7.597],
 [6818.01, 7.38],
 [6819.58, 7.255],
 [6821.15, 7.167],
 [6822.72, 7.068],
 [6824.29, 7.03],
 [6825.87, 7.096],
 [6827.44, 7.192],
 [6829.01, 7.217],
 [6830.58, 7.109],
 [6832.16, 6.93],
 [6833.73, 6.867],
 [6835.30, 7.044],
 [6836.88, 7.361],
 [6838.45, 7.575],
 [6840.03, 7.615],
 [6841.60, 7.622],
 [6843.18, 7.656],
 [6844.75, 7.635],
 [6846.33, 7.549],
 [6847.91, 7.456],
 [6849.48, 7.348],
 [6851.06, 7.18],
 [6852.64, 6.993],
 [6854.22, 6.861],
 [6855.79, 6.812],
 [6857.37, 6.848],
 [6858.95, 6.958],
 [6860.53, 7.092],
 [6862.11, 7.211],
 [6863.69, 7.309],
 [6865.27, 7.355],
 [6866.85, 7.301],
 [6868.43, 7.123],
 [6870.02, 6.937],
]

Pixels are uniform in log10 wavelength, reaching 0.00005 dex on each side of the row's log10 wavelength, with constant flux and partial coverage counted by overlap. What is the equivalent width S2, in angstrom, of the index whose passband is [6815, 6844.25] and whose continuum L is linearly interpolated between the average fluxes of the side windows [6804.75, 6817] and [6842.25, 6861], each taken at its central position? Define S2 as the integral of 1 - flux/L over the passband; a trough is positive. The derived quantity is 0.6 angstrom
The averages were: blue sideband 7.64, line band 7.28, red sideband 7.2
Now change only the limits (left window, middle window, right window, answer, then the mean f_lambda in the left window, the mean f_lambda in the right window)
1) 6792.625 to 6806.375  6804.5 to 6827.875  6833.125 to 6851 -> -0.3 angstrom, 7.24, 7.43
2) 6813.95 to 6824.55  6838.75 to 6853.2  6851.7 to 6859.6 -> -0.9 angstrom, 7.35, 6.9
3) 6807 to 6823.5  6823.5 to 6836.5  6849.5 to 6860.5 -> 0.4 angstrom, 7.52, 6.98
